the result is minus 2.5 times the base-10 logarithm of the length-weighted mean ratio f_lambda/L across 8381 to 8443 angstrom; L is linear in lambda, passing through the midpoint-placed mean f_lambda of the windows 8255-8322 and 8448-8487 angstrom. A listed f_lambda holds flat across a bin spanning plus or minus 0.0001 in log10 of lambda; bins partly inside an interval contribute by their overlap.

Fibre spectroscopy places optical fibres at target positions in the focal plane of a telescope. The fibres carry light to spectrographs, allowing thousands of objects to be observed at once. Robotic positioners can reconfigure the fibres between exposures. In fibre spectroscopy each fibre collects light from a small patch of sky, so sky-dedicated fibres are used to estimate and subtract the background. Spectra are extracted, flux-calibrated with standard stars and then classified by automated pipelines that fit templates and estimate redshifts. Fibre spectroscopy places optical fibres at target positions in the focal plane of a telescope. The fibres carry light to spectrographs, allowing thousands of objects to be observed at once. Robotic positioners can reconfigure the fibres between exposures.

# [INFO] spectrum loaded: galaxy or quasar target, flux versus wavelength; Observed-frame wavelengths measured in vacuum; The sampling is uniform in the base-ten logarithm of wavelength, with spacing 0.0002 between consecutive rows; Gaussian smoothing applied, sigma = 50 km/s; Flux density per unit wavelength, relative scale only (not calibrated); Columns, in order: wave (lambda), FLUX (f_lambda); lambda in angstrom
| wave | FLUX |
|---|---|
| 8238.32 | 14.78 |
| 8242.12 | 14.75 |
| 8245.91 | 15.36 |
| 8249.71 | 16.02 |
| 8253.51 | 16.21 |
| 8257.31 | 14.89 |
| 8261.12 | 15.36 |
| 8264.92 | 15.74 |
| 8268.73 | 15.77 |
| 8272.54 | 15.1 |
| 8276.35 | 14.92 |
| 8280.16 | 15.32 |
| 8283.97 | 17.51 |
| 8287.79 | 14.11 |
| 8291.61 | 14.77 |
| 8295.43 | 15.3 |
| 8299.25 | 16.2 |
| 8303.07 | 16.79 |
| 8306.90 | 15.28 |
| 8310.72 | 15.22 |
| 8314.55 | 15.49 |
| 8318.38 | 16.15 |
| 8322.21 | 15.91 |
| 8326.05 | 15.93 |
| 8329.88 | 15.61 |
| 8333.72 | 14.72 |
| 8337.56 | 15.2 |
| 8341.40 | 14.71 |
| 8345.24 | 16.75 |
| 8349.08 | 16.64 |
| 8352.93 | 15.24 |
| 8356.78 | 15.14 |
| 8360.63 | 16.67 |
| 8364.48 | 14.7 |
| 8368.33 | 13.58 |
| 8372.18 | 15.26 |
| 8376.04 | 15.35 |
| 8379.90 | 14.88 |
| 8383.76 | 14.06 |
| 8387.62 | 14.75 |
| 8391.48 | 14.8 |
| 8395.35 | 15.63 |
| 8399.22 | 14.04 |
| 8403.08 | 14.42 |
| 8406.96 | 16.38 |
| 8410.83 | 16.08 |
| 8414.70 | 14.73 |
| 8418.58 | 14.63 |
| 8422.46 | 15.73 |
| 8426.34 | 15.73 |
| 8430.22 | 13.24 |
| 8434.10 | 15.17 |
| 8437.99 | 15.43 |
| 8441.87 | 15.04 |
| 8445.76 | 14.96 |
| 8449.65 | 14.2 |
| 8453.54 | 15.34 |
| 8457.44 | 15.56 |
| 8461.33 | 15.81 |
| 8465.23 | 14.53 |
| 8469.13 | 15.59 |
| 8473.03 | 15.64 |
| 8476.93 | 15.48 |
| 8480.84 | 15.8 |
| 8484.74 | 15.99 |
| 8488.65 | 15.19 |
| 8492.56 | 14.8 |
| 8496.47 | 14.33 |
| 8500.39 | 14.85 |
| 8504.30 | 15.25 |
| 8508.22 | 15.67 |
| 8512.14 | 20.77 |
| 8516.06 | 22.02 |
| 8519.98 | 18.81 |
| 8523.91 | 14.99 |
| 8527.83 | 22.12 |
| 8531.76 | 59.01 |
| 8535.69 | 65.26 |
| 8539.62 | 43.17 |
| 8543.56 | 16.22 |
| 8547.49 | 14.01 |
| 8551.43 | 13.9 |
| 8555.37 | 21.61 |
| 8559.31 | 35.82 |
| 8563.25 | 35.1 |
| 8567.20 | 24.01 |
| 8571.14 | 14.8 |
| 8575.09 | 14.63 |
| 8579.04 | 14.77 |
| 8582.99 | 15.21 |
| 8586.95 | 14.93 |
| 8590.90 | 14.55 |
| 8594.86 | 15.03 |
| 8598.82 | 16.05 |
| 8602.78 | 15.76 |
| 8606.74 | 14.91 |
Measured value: 0.03 mag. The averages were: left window 15.5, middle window 15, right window 15.4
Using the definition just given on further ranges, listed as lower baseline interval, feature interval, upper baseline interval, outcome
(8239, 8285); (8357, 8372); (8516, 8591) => 0.246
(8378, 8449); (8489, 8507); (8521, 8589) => 0.394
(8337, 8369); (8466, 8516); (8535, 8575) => 0.398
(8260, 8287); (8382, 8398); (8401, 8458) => 0.032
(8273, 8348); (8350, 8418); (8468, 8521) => 0.060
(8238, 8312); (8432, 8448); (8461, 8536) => 0.249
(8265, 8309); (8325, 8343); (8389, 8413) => 0.015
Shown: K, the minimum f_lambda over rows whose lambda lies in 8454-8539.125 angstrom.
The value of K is 14.33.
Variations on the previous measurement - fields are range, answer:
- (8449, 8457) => 14.2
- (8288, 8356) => 14.71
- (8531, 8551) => 14.01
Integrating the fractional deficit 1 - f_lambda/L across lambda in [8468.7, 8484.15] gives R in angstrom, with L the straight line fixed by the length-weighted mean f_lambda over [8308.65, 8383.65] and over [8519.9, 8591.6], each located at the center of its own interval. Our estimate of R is 4.2 angstrom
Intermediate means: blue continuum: 15.4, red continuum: 25.2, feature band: 15.7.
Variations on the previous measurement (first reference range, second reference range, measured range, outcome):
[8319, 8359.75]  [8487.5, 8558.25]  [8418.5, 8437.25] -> 4.4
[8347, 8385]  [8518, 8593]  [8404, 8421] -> 2.1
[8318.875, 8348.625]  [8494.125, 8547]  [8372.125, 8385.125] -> 2.3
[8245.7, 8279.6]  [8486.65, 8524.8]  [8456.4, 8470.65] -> 1.0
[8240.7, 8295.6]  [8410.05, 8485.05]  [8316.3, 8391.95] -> 0.0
